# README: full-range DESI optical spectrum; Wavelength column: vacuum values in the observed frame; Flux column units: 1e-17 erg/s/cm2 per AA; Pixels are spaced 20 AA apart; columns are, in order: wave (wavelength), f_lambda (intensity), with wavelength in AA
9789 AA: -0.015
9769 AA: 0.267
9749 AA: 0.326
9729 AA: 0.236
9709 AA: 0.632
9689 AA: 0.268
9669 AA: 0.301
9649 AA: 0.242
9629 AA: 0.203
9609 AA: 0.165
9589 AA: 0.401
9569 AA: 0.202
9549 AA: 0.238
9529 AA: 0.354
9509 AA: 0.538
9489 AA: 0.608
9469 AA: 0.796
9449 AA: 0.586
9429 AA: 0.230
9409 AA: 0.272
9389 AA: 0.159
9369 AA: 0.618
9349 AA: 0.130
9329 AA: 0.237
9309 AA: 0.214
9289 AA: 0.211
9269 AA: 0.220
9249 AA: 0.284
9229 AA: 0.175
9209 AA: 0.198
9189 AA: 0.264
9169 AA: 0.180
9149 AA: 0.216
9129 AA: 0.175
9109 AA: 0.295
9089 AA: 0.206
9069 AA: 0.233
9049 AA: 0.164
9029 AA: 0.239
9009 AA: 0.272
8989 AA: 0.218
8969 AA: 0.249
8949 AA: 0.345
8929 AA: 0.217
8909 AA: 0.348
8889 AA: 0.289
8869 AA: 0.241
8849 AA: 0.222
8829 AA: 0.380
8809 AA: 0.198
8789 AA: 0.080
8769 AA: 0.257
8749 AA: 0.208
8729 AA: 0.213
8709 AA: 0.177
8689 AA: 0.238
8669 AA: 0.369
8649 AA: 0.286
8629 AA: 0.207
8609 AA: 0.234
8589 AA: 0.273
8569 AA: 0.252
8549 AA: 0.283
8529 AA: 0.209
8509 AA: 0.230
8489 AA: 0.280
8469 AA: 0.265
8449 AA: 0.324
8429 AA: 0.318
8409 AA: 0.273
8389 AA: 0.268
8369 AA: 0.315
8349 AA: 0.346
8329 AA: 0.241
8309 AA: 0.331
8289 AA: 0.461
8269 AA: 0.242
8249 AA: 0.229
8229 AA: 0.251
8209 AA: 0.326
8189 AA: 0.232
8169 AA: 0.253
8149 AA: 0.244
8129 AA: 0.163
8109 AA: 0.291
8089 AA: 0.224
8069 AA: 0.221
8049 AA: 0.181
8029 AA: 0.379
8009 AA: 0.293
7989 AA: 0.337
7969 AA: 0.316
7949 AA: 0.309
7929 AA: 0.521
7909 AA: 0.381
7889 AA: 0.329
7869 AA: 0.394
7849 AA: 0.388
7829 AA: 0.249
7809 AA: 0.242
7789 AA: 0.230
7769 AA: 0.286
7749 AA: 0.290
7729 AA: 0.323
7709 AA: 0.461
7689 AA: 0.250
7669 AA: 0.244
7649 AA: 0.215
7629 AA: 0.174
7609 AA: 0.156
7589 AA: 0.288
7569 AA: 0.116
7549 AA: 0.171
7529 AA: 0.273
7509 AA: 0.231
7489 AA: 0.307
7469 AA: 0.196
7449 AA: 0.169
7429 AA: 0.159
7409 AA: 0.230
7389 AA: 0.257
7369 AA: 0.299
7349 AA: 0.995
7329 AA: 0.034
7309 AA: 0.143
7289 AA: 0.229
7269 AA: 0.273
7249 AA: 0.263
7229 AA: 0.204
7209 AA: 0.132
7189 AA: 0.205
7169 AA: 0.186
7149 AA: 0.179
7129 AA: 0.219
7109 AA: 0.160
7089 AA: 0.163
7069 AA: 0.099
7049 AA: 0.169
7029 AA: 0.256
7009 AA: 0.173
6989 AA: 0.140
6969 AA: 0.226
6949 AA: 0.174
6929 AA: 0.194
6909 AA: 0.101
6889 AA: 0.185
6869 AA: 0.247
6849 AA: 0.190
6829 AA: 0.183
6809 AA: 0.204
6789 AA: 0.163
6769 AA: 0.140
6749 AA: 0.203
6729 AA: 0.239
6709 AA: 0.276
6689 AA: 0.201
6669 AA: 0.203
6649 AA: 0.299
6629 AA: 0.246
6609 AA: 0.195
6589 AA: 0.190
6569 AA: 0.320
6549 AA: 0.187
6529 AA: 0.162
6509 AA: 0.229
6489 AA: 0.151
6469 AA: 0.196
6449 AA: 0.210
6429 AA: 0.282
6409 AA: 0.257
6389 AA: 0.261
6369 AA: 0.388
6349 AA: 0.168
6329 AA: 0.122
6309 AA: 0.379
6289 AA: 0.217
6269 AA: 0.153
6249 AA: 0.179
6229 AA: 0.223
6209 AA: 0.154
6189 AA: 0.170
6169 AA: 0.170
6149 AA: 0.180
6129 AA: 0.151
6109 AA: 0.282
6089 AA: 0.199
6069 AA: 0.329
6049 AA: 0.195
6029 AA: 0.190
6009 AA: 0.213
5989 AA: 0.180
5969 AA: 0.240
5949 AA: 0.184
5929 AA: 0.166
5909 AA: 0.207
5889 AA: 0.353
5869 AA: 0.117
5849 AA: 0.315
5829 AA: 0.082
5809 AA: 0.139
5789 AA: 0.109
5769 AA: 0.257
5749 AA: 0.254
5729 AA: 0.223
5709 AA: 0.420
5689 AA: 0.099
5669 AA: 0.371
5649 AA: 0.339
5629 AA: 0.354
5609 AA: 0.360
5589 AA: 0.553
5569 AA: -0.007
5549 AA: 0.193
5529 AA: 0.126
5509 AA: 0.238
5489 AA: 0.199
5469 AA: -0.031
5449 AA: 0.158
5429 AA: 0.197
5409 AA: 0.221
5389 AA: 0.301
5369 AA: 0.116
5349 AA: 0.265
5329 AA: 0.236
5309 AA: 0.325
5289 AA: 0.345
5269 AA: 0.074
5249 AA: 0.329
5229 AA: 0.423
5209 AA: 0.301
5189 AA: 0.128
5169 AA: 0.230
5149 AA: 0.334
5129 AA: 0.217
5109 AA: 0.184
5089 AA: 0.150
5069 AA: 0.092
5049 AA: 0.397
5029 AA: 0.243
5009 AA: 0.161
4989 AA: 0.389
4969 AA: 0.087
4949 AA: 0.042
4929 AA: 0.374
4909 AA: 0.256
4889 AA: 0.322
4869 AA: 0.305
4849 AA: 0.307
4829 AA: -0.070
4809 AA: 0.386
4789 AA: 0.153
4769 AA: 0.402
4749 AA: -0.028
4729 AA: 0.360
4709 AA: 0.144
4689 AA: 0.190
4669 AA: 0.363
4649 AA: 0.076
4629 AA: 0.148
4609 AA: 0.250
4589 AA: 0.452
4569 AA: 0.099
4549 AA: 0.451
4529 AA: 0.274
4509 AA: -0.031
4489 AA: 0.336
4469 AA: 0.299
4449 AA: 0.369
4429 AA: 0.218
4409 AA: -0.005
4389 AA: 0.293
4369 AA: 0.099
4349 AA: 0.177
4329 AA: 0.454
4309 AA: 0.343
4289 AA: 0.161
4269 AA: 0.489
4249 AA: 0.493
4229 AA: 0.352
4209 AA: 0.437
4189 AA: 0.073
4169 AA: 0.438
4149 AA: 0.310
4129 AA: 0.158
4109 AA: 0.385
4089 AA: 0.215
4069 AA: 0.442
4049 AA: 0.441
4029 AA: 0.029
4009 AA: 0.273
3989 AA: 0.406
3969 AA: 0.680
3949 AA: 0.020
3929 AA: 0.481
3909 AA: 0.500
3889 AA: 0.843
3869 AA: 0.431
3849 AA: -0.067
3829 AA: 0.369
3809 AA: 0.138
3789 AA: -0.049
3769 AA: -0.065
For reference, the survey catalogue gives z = 0.97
